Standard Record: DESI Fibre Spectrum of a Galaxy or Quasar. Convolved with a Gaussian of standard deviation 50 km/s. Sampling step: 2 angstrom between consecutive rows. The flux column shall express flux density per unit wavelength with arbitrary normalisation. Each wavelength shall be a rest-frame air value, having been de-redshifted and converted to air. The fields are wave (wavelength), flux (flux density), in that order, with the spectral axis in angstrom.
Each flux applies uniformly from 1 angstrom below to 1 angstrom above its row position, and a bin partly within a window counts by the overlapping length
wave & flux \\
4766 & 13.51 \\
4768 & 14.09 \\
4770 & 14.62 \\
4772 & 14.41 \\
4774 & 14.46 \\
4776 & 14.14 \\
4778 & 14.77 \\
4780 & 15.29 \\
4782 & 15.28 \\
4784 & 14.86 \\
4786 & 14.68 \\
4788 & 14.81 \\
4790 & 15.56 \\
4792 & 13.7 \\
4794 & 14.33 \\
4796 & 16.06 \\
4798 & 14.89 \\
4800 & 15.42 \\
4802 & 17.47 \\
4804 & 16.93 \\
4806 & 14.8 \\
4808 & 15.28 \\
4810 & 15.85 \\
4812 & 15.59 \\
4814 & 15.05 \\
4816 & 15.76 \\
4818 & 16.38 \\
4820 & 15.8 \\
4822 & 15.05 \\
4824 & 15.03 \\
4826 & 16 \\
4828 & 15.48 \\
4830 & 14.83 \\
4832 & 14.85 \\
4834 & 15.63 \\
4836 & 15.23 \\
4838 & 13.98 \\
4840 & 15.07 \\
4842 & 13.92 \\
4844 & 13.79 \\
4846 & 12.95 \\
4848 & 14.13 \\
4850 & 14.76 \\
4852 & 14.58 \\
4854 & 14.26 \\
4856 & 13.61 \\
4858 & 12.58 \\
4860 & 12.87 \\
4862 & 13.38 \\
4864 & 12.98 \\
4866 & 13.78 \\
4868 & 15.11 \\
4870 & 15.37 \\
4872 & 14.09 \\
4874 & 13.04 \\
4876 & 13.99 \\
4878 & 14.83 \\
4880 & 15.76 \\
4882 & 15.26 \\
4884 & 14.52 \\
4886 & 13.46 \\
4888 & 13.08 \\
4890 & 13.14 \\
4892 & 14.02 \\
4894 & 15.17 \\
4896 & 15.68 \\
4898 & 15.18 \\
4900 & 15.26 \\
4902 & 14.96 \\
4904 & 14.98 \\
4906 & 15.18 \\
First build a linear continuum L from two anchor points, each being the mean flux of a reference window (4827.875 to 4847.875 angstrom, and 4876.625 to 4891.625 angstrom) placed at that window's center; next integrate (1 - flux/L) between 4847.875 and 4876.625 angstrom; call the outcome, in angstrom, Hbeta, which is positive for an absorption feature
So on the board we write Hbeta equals 0.99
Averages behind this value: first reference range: 14.5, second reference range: 14.3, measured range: 13.9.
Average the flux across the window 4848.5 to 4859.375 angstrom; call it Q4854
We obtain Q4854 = 13.9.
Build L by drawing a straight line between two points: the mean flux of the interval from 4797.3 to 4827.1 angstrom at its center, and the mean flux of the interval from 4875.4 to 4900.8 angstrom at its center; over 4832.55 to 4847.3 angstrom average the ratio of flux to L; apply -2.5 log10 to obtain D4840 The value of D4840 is 0.067 mag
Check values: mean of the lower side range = 15.7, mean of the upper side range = 14.6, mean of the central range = 14.4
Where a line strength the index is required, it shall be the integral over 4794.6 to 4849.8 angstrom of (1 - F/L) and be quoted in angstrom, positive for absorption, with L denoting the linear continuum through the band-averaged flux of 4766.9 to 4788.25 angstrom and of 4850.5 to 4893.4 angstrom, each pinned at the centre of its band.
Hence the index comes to -3.3 angstrom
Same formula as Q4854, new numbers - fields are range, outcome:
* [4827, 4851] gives 14.6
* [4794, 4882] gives 14.8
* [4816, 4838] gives 15.4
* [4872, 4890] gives 14.2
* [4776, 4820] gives 15.4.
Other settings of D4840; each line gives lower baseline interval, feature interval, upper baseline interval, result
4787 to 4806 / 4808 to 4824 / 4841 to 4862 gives -0.054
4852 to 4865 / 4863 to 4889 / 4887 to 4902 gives -0.024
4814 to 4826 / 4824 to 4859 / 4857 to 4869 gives 0.004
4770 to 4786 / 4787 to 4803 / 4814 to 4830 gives -0.016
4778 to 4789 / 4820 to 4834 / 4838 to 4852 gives -0.066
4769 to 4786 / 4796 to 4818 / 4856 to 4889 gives -0.090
